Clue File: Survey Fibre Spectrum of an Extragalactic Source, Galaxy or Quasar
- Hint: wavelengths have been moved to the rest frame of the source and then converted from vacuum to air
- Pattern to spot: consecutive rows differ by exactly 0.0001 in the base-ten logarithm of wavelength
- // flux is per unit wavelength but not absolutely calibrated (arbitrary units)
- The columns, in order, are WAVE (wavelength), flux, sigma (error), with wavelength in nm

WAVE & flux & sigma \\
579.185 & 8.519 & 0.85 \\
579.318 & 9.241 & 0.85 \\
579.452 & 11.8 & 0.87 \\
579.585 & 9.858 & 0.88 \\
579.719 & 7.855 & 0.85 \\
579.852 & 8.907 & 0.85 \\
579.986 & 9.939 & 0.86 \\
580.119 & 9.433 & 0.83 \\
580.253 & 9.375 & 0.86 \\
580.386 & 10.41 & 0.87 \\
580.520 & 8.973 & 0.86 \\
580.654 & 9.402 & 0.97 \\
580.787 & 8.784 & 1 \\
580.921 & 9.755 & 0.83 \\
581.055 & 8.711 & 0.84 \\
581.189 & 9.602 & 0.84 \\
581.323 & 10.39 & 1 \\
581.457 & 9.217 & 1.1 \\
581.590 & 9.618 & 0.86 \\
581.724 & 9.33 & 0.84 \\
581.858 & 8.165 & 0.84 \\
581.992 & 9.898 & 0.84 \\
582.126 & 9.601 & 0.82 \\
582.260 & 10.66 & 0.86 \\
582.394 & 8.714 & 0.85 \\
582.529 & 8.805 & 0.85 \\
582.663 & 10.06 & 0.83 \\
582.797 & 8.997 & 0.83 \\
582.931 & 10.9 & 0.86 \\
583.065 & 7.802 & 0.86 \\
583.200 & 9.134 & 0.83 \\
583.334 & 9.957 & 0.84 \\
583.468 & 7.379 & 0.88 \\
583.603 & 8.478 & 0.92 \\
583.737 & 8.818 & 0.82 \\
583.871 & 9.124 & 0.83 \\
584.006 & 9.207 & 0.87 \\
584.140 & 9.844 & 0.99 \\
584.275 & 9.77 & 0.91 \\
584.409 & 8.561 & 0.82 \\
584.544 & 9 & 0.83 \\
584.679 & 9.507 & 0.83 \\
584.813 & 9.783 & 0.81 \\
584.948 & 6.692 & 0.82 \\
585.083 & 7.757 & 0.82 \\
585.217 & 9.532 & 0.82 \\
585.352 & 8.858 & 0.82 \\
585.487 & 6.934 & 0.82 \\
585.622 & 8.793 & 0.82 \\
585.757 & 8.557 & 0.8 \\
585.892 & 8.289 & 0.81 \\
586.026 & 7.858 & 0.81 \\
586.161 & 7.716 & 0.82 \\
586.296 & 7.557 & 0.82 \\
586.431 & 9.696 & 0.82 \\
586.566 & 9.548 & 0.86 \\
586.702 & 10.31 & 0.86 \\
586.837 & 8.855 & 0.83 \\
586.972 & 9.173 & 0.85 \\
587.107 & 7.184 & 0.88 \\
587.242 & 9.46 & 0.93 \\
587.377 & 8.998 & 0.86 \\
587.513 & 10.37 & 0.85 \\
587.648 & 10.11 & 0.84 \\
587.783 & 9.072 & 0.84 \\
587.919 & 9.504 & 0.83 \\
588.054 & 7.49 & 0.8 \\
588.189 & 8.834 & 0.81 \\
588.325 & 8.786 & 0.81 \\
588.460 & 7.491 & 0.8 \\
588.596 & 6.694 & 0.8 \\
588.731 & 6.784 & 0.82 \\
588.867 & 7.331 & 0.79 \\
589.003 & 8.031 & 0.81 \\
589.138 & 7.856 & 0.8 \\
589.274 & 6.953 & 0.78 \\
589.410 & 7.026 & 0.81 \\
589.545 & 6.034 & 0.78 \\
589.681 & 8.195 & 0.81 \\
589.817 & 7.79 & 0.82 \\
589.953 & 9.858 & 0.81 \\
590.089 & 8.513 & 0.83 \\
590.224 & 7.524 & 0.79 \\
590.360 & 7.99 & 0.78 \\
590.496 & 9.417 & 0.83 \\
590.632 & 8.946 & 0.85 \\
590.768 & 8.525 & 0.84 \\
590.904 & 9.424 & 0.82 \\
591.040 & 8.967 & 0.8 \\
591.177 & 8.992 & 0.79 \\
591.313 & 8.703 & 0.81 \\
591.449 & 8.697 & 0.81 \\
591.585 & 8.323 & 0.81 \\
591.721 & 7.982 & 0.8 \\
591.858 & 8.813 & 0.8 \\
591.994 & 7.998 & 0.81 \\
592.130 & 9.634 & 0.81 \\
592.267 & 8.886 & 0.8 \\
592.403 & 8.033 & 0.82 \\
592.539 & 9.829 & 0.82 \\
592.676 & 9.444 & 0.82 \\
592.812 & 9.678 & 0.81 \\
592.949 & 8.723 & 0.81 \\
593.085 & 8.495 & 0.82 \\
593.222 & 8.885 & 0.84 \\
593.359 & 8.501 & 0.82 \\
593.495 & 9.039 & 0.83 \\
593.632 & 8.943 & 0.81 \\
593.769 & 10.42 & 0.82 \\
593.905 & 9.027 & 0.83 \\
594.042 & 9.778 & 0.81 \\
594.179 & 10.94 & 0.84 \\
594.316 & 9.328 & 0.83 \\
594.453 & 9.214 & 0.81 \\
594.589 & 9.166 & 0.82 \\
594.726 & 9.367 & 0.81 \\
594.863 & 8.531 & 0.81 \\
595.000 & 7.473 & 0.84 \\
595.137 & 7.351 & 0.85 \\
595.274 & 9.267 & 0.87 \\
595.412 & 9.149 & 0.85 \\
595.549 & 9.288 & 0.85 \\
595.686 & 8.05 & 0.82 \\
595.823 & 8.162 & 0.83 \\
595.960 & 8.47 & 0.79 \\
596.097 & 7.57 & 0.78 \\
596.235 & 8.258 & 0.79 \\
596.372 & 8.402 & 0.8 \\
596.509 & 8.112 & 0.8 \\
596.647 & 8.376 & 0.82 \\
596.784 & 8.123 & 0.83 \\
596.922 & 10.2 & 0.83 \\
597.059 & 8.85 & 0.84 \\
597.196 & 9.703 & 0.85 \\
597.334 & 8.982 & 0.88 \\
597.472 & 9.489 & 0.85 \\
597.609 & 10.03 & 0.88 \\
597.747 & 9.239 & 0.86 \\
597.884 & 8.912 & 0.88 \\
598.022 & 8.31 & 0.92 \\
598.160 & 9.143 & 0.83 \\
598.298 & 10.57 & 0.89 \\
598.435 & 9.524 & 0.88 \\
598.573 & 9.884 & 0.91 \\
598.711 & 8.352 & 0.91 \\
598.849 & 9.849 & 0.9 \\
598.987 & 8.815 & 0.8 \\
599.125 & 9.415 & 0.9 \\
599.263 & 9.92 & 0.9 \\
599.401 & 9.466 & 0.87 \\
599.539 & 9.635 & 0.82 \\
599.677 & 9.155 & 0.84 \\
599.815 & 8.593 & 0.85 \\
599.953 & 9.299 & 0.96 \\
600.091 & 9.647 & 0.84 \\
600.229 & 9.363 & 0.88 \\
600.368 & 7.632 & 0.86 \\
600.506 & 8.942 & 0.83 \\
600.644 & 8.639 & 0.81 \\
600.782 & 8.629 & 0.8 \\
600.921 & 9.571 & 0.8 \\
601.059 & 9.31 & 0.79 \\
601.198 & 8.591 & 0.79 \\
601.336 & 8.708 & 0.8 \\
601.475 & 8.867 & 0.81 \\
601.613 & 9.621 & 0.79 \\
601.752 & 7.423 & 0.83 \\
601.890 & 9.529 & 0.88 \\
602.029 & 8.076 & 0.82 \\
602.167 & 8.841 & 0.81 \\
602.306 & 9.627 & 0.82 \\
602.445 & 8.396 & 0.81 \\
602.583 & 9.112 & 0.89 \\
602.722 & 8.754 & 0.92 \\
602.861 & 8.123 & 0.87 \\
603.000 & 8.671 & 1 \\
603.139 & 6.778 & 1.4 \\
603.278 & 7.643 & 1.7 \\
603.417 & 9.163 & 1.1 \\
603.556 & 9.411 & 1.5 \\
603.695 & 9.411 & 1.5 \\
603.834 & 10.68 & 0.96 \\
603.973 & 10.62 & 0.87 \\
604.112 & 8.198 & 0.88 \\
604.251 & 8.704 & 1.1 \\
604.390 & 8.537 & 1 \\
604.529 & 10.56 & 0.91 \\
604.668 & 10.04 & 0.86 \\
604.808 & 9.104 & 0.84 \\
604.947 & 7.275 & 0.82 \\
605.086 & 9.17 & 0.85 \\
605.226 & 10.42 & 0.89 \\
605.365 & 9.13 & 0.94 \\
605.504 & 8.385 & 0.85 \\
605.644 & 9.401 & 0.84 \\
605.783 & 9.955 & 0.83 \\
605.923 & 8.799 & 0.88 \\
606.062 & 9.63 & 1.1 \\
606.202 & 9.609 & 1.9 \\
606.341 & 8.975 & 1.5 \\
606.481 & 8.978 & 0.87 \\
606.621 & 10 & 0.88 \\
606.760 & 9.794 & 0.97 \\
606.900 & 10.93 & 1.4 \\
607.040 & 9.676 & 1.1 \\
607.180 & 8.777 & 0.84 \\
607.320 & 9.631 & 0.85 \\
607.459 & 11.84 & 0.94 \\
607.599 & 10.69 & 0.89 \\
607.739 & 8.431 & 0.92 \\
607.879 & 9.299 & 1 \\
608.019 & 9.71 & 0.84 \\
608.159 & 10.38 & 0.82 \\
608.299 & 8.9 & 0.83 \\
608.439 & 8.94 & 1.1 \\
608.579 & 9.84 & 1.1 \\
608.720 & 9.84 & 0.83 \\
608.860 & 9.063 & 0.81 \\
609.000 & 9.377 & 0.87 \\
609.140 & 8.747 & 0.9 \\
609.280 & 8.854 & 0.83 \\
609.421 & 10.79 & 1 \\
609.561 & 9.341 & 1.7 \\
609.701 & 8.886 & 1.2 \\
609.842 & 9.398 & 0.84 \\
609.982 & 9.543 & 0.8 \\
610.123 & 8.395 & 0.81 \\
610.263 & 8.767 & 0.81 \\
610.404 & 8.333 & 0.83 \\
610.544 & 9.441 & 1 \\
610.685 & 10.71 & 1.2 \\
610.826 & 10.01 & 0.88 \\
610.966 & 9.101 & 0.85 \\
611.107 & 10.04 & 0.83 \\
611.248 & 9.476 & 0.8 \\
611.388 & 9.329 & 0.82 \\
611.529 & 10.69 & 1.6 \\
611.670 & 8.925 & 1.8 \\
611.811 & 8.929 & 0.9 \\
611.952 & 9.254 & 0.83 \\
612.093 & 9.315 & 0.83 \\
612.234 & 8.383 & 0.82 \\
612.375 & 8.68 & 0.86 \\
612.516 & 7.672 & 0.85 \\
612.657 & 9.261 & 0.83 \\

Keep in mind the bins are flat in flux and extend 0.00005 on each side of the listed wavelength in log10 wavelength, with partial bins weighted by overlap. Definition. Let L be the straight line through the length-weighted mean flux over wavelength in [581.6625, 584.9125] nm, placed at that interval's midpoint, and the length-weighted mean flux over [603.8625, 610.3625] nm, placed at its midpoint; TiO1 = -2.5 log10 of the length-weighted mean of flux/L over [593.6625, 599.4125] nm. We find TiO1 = 0.03 mag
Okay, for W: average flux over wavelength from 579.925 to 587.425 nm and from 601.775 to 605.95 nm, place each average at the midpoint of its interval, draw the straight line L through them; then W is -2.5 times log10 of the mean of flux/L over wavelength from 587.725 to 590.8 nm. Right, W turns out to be 0.13 mag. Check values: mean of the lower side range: 9.05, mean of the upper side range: 9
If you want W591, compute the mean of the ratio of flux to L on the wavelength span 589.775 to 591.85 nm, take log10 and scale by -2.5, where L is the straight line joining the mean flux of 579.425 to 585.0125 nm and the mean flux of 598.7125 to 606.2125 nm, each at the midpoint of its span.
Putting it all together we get 0.06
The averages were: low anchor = 9.27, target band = 8.66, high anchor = 9.04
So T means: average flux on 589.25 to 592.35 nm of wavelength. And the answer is 8.42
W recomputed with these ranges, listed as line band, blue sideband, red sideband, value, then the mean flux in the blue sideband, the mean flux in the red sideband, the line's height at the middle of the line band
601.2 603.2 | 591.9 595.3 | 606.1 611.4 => 0.08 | 9.04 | 9.52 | 9.31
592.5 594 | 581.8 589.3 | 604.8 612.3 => -0.02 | 8.75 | 9.42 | 8.97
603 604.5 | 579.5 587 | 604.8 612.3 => 0.05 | 9.07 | 9.42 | 9.36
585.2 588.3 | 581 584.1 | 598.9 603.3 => 0.04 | 9.25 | 8.85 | 9.16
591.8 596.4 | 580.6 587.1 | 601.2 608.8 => 0.03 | 9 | 9.24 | 9.12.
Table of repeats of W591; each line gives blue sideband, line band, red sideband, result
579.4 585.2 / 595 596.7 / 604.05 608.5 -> 0.13 mag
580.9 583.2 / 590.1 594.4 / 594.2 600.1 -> 0.02 mag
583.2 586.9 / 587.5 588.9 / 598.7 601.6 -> 0.06 mag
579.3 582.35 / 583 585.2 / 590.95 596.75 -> 0.06 mag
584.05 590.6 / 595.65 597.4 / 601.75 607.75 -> 0.04 mag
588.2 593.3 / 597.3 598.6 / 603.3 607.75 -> -0.06 mag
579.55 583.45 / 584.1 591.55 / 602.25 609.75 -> 0.10 mag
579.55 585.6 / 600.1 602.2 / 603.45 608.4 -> 0.07 mag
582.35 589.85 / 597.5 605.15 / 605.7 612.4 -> 0.01 mag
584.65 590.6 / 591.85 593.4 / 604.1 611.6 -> -0.03 mag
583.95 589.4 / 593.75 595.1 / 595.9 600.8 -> -0.04 mag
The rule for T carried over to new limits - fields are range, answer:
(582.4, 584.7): 9.12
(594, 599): 8.98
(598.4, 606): 9.04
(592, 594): 9.09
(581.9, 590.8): 8.65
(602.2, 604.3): 8.88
